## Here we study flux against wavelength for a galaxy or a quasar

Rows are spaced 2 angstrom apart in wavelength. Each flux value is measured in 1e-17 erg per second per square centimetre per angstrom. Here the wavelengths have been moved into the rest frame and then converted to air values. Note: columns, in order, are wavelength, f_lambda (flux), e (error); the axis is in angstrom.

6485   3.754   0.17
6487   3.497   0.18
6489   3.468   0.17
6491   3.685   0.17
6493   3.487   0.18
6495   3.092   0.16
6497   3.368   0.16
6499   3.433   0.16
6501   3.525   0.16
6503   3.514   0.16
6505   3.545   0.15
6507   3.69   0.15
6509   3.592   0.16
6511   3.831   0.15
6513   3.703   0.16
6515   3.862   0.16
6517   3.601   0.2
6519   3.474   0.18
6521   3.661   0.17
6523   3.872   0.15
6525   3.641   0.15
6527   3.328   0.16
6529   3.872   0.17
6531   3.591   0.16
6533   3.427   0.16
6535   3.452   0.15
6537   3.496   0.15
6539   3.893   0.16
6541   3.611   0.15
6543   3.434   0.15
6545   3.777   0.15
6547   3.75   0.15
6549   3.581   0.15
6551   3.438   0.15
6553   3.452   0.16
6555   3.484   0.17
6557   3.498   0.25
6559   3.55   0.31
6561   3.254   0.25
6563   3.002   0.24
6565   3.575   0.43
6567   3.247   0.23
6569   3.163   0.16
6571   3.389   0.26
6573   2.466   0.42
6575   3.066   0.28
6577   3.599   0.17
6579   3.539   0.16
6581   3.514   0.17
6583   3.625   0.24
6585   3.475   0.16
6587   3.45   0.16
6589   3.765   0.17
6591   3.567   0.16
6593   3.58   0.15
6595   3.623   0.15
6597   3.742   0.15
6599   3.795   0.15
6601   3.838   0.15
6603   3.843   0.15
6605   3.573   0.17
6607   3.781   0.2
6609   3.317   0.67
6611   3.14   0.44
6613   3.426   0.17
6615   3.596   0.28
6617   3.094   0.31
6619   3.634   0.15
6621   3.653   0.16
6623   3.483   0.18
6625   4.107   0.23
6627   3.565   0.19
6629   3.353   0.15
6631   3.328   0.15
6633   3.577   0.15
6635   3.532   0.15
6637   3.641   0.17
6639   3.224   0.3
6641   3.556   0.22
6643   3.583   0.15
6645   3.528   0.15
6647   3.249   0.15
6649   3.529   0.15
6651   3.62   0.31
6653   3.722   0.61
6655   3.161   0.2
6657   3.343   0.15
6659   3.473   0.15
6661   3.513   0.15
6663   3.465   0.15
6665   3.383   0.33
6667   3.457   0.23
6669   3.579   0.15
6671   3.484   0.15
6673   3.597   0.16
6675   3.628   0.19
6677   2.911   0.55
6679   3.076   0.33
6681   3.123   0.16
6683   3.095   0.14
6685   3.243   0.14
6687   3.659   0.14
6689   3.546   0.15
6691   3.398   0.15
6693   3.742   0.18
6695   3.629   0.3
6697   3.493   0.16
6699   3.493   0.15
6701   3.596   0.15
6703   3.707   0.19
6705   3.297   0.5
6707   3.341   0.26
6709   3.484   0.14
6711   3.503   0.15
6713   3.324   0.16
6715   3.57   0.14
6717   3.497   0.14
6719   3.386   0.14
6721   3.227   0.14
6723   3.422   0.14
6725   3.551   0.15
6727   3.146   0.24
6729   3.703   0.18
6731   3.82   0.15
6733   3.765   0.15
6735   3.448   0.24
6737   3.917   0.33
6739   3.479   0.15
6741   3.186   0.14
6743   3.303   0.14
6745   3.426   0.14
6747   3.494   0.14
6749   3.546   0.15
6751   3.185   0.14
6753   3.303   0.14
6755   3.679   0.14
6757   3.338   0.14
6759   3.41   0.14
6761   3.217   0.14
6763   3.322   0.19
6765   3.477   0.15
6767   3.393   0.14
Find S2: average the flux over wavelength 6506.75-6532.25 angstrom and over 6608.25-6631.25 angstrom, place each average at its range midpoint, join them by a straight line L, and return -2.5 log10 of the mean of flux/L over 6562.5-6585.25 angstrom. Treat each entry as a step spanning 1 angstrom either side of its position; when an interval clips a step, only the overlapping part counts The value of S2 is 0.08 mag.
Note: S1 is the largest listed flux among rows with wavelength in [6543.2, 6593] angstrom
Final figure 3.777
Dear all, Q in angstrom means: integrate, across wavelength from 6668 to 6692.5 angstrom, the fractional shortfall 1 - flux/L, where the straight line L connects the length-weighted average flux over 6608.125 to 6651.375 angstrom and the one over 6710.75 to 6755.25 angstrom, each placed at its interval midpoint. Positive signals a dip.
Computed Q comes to 0.8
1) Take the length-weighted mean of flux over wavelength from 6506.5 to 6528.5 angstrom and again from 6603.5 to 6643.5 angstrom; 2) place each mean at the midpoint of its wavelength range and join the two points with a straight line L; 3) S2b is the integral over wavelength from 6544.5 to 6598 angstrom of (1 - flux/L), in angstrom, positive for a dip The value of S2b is 2.07 angstrom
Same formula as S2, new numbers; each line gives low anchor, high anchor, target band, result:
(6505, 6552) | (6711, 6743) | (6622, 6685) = 0.03 mag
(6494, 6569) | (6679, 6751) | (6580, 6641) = -0.02 mag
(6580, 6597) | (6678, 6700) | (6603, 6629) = 0.00 mag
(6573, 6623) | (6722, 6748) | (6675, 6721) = 0.03 mag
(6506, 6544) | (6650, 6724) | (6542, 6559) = 0.02 mag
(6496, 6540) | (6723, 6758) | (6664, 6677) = 0.02 mag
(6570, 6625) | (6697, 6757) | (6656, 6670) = 0.01 mag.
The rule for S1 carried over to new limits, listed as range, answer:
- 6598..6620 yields 3.843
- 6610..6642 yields 4.107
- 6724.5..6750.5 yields 3.917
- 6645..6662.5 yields 3.722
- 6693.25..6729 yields 3.707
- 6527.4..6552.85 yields 3.893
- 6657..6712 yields 3.742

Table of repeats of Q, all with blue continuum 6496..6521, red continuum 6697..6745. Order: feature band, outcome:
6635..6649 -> 0.2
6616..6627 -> -0.2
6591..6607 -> -0.7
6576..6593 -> -0.1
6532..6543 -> 0.1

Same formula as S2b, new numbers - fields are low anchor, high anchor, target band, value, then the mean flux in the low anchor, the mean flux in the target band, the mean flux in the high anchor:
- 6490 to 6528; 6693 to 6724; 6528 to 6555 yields -0.27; 3.57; 3.59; 3.47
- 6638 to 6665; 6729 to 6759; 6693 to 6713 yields -0.17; 3.46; 3.51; 3.5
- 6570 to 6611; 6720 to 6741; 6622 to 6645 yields -0.12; 3.52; 3.54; 3.53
